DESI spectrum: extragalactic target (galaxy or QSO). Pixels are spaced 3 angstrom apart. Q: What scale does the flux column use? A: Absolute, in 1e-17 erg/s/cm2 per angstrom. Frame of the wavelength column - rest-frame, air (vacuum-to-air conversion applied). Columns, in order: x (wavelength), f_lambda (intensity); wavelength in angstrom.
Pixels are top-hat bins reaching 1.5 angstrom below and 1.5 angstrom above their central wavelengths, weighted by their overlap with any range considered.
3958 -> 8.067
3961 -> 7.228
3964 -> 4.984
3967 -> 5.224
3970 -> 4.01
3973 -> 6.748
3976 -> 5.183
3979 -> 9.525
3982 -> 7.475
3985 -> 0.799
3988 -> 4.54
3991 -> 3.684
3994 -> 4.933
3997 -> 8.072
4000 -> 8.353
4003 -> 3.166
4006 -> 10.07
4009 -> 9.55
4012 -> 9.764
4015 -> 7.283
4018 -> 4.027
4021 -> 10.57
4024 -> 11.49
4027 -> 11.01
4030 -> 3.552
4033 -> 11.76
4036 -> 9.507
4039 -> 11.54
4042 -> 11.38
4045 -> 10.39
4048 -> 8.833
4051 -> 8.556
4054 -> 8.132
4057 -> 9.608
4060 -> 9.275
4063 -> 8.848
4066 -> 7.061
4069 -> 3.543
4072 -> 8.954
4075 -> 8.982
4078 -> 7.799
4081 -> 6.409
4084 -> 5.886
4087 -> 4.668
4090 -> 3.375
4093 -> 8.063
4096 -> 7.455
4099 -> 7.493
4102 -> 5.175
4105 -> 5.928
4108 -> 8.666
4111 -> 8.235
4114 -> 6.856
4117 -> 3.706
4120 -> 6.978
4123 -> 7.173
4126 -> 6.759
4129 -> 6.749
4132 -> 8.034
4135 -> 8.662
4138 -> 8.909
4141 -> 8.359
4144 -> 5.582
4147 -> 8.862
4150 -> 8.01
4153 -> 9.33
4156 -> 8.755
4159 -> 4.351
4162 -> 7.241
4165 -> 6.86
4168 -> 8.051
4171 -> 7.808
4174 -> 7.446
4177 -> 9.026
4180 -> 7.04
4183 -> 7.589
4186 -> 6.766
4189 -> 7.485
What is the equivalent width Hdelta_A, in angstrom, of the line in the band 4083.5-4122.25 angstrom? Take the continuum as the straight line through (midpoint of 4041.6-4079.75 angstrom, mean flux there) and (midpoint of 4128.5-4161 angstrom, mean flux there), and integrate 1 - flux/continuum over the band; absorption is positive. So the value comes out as 8.38 angstrom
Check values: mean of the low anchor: 8.47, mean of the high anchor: 7.81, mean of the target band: 6.37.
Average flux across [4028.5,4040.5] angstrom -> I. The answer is 9.09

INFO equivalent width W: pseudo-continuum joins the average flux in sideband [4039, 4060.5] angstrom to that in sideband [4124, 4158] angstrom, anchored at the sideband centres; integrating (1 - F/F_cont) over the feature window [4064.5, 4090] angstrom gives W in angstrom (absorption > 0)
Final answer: 7.4 angstrom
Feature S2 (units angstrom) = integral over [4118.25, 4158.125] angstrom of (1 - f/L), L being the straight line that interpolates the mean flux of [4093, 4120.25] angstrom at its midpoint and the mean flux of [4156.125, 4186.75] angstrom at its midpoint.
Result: -4.2 angstrom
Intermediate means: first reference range 6.78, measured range 7.78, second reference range 7.3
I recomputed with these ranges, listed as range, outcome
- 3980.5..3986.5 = 4.14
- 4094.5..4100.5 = 7.47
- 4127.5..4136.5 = 7.82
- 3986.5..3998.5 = 5.31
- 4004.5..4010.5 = 9.81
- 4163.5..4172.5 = 7.57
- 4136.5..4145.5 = 7.62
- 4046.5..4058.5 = 8.78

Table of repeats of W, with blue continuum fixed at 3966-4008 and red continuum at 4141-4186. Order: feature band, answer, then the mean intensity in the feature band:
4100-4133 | 1.76 angstrom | 6.74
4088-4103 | 1.37 angstrom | 6.3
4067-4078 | -0.87 angstrom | 7.24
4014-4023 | -1.93 angstrom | 7.53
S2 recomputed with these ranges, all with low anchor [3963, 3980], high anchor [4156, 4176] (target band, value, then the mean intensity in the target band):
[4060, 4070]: -0.89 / 7.05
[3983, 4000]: 3.31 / 4.84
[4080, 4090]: 2.02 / 5.27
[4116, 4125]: 0.96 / 6.12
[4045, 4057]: -4.68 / 8.88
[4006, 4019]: -4.12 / 8.07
